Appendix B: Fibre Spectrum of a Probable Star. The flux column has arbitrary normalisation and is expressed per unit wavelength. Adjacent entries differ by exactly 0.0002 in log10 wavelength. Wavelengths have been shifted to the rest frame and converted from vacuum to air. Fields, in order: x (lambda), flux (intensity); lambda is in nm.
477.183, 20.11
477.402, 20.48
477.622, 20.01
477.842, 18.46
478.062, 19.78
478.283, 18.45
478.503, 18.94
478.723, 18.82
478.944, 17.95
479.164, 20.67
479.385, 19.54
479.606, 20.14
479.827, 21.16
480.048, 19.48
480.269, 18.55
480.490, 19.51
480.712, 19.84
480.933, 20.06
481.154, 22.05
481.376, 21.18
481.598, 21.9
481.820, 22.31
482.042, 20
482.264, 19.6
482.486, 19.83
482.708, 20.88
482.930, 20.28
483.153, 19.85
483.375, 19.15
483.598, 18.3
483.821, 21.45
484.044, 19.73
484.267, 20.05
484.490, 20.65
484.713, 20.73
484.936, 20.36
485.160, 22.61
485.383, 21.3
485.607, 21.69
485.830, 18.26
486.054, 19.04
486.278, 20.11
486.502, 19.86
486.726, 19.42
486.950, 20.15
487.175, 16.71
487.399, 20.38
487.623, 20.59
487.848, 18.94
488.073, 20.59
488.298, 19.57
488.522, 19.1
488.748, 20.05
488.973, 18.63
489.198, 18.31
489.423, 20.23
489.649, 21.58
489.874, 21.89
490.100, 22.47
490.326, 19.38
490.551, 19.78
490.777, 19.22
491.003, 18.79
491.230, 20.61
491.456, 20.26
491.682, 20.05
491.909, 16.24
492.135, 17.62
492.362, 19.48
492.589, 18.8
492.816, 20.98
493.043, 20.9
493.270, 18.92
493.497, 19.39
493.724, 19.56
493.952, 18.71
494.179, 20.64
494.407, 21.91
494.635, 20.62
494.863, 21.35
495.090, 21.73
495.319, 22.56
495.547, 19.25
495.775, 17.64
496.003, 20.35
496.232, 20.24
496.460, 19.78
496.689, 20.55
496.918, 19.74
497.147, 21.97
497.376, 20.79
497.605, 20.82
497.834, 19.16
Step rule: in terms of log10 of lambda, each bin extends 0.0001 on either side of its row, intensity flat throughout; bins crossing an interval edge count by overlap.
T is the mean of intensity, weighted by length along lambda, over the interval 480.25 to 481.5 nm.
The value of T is 20.3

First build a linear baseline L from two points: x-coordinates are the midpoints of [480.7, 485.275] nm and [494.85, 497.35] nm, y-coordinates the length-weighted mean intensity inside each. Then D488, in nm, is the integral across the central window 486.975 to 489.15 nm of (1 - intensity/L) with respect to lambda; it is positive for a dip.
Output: 0.12 nm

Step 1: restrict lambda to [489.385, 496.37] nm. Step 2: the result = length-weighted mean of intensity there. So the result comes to 20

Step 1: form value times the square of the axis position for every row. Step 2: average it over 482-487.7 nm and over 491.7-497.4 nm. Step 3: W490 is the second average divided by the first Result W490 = 1.0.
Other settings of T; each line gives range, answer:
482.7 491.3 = 20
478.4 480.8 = 19.5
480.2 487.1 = 20.3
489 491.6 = 20.2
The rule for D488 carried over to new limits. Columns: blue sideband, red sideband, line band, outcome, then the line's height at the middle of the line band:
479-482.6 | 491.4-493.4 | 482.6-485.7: -0.08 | 20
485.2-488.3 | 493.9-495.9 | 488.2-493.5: 0.13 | 20.2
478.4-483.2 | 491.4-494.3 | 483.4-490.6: -0.12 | 19.7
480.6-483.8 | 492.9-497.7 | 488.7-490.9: 0.02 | 20.4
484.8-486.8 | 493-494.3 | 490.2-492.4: 0.08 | 19.8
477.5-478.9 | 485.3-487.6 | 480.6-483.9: -0.18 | 19.4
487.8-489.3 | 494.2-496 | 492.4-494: 0.05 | 20.3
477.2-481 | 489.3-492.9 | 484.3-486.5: -0.09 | 19.7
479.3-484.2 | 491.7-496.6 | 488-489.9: 0.01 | 20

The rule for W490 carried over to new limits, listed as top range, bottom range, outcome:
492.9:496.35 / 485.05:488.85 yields 1.05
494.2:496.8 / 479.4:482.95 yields 1.07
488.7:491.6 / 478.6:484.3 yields 1.04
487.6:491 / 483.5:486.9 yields 1.00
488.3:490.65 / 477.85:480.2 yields 1.08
